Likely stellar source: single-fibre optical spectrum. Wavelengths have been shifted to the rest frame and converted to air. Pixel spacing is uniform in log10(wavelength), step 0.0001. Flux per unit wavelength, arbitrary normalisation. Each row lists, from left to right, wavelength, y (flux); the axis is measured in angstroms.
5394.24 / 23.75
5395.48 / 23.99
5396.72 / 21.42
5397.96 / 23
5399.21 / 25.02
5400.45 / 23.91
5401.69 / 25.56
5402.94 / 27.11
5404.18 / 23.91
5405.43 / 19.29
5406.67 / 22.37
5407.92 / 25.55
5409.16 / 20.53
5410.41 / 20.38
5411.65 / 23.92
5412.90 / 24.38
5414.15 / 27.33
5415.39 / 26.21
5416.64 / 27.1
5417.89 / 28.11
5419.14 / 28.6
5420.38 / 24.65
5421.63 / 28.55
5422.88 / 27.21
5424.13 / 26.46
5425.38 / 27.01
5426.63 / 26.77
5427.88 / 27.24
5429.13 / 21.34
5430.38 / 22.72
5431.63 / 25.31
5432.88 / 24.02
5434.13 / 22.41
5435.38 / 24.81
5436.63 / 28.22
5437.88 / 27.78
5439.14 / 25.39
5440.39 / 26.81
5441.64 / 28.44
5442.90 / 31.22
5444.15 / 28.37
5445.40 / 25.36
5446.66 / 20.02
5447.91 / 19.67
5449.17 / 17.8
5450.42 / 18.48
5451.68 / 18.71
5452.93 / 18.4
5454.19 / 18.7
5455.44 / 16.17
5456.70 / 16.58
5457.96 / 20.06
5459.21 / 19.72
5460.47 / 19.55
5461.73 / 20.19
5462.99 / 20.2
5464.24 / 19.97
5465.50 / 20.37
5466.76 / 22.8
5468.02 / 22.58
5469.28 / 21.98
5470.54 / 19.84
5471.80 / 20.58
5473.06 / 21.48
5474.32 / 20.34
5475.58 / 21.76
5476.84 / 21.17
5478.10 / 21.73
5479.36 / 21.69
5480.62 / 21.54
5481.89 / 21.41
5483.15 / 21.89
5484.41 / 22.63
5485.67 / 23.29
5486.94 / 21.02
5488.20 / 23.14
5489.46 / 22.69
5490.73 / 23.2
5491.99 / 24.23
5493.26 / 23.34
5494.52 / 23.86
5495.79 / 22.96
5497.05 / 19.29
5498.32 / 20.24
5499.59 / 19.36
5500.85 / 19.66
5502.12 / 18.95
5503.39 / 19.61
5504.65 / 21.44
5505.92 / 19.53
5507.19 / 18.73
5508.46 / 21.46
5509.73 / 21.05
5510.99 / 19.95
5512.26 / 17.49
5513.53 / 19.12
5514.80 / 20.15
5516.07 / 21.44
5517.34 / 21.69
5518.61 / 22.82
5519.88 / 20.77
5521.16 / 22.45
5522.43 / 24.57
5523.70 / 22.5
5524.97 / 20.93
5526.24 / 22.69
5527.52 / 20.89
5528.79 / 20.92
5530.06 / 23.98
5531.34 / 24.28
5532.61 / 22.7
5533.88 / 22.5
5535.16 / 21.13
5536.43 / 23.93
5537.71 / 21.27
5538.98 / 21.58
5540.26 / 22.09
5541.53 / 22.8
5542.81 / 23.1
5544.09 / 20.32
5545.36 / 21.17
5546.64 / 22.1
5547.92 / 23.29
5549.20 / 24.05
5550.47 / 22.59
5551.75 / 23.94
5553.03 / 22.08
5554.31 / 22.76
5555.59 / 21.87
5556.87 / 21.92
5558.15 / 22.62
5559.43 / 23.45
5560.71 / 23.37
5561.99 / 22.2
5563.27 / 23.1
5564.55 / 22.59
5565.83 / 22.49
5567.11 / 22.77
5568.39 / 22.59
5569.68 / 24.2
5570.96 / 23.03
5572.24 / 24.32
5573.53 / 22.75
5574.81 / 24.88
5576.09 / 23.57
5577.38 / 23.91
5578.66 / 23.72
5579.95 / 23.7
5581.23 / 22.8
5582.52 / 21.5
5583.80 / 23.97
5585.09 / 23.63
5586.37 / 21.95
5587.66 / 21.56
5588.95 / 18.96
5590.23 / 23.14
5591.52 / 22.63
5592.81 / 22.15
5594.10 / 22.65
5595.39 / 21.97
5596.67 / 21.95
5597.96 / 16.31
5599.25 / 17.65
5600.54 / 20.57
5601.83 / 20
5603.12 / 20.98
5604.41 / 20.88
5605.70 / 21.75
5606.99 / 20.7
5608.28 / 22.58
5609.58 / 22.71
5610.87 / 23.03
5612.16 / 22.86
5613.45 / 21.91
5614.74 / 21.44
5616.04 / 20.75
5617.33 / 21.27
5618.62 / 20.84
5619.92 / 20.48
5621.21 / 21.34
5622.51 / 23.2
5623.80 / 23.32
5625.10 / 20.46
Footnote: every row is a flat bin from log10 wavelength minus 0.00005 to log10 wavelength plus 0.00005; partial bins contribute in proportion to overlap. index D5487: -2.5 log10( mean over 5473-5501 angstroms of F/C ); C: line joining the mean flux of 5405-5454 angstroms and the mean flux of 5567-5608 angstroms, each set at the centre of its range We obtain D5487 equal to 0.08 mag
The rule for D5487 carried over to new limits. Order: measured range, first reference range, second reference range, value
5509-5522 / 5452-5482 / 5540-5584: 0.05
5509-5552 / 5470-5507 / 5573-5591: 0.01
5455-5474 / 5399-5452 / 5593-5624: 0.19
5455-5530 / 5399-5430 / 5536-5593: 0.13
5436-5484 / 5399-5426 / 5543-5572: 0.12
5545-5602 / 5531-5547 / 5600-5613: -0.03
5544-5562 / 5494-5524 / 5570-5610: -0.06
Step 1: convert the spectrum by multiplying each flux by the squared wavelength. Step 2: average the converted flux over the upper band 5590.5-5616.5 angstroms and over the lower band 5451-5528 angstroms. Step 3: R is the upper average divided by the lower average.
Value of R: 1.06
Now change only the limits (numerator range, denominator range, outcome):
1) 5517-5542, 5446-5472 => 1.17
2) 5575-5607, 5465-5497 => 1.03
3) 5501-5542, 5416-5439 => 0.85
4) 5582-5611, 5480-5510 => 1.04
